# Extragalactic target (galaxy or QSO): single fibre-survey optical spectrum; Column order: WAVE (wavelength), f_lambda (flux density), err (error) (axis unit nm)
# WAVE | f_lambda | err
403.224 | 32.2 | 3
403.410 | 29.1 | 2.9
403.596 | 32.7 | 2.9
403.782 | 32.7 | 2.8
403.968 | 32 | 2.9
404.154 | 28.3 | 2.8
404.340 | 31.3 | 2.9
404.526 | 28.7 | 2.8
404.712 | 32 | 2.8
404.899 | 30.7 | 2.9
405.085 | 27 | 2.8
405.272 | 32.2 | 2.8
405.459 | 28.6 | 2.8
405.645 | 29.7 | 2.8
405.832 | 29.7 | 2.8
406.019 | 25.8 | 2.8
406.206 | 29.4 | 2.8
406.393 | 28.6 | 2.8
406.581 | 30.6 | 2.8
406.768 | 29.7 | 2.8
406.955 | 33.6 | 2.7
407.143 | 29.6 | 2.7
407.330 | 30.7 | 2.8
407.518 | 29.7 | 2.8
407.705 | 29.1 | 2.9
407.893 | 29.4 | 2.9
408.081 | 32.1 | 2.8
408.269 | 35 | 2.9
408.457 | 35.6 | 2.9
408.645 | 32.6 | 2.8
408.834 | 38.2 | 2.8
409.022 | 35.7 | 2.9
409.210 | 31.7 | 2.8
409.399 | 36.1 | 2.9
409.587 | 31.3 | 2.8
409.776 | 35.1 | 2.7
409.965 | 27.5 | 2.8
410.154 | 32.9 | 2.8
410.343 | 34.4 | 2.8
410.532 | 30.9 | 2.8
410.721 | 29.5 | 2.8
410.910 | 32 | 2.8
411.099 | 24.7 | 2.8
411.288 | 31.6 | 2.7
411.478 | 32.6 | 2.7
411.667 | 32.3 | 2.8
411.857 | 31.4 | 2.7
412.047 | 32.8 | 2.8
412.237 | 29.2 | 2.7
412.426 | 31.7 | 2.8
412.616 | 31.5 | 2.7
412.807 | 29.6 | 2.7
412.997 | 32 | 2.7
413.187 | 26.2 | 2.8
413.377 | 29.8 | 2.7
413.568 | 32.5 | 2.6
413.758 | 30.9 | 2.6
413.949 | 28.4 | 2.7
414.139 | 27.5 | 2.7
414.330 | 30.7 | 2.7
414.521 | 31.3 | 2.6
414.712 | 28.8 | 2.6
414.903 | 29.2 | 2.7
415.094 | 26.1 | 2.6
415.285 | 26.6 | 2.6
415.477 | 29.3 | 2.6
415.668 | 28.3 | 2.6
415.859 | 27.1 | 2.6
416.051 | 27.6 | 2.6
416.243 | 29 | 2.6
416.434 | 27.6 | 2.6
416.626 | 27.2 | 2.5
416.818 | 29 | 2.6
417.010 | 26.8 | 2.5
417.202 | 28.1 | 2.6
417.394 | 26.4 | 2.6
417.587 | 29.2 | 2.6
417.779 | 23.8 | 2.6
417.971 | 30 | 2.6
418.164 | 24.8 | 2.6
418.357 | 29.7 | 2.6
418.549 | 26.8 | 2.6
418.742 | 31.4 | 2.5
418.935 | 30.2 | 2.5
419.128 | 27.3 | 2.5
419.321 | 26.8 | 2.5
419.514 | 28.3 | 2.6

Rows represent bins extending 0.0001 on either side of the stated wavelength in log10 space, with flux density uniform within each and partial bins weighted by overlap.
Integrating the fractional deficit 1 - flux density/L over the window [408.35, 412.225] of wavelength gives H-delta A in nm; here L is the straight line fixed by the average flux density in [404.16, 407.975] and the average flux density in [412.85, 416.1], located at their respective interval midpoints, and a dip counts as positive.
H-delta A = -0.39 nm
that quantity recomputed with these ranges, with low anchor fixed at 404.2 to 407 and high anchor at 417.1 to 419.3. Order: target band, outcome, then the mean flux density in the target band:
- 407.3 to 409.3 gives -0.233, 32.8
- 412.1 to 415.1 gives -0.133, 29.9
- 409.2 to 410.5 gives -0.158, 32.7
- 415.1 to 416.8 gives 0.027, 27.8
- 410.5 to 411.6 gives -0.048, 30.3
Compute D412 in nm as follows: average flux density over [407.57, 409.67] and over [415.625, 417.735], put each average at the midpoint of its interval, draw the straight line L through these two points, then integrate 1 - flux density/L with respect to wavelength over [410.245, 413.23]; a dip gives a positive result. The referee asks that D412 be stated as 0.027 nm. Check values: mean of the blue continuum 33.3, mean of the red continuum 27.7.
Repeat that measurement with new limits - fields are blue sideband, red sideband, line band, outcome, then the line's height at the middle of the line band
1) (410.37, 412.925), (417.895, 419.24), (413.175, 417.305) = 0.15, 29.7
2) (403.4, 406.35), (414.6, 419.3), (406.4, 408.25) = -0.06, 29.6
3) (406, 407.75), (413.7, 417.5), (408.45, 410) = -0.23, 29.4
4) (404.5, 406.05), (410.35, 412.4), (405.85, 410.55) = -0.25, 30.2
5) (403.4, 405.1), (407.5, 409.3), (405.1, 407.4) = 0.15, 31.8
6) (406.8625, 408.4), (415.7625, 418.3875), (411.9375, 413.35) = -0.05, 29.3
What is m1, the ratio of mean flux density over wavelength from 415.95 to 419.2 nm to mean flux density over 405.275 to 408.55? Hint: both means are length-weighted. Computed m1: 0.92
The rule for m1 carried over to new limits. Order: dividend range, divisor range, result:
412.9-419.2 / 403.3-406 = 0.94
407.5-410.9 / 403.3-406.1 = 1.09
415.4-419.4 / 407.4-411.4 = 0.87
